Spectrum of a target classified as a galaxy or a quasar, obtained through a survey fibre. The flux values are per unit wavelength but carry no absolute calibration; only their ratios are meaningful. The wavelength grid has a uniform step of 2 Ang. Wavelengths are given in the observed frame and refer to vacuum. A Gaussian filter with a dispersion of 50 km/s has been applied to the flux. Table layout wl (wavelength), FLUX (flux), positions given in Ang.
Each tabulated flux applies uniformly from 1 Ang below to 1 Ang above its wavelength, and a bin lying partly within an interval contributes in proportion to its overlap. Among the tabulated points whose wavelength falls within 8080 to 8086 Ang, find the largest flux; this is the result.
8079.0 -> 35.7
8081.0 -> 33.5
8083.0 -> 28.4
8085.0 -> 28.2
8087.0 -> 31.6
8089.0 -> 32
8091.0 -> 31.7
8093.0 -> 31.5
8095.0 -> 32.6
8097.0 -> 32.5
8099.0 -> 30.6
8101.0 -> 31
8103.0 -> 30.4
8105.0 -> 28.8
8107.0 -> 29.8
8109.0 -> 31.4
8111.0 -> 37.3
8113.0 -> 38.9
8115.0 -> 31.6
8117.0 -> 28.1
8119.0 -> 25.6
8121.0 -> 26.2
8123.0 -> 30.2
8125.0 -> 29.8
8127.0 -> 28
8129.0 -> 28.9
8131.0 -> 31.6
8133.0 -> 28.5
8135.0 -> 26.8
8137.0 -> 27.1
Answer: 33.5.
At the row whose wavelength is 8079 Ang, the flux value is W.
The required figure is 35.7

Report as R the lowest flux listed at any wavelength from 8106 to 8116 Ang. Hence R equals 29.8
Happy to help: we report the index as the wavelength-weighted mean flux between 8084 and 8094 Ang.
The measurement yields 31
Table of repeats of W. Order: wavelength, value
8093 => 31.5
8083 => 28.4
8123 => 30.2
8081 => 33.5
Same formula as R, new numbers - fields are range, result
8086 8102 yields 30.6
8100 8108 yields 28.8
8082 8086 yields 28.2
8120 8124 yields 26.2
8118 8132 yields 25.6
